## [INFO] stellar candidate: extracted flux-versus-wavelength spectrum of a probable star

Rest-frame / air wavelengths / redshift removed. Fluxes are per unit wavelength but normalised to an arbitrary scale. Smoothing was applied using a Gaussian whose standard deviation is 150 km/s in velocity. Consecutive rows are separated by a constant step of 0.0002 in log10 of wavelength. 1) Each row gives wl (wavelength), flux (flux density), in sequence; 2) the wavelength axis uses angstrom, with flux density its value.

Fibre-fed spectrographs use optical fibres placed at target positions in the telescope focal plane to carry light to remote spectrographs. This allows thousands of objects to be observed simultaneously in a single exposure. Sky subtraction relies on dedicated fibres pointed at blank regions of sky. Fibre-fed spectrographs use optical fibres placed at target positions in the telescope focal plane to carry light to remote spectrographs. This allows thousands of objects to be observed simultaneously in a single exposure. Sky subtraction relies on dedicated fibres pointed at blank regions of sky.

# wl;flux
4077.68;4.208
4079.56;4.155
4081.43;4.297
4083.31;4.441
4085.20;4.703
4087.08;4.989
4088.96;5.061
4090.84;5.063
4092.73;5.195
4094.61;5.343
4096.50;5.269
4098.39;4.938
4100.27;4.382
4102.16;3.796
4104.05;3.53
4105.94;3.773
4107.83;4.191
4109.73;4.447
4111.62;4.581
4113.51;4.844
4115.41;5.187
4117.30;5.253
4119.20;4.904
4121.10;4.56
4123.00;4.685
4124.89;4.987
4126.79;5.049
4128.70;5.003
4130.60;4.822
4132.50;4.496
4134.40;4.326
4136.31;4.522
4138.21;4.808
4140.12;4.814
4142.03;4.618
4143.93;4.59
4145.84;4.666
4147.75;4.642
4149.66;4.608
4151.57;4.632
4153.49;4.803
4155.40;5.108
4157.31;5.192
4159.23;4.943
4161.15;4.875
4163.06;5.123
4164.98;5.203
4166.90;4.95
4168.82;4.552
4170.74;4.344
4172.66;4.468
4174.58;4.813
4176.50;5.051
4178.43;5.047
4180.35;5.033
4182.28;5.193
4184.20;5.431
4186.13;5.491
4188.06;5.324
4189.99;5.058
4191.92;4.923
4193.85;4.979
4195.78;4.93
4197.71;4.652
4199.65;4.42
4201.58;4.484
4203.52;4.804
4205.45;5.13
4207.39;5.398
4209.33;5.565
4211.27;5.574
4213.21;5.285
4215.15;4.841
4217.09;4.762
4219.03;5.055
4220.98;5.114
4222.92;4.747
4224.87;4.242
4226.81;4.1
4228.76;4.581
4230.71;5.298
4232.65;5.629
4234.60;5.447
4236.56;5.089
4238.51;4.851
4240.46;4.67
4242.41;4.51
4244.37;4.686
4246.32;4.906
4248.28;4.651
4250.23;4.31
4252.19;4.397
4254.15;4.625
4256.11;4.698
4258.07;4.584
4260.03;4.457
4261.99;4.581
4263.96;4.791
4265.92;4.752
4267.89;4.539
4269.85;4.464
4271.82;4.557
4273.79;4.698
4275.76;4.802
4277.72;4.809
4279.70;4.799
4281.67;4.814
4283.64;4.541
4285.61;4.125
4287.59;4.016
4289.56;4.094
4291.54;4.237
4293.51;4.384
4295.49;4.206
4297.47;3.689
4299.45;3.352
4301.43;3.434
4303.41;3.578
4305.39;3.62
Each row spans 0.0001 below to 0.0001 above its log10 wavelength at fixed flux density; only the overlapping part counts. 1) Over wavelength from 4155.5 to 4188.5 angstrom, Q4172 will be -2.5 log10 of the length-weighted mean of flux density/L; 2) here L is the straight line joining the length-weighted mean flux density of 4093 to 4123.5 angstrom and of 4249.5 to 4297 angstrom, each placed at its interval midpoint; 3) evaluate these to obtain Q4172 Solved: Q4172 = -0.10 mag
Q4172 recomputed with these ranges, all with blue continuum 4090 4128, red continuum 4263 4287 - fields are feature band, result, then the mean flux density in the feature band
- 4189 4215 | -0.08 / 5.01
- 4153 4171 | -0.06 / 4.93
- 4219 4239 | -0.06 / 4.92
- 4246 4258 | 0.01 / 4.58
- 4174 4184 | -0.09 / 5.07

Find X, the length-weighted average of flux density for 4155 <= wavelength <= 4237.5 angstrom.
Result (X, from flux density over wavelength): 4.98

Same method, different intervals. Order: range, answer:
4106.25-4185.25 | 4.81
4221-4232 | 4.67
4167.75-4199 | 4.95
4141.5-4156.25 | 4.71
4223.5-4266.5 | 4.72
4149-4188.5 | 4.96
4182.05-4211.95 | 5.08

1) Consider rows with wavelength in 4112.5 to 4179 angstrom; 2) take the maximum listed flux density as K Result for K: 5.253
